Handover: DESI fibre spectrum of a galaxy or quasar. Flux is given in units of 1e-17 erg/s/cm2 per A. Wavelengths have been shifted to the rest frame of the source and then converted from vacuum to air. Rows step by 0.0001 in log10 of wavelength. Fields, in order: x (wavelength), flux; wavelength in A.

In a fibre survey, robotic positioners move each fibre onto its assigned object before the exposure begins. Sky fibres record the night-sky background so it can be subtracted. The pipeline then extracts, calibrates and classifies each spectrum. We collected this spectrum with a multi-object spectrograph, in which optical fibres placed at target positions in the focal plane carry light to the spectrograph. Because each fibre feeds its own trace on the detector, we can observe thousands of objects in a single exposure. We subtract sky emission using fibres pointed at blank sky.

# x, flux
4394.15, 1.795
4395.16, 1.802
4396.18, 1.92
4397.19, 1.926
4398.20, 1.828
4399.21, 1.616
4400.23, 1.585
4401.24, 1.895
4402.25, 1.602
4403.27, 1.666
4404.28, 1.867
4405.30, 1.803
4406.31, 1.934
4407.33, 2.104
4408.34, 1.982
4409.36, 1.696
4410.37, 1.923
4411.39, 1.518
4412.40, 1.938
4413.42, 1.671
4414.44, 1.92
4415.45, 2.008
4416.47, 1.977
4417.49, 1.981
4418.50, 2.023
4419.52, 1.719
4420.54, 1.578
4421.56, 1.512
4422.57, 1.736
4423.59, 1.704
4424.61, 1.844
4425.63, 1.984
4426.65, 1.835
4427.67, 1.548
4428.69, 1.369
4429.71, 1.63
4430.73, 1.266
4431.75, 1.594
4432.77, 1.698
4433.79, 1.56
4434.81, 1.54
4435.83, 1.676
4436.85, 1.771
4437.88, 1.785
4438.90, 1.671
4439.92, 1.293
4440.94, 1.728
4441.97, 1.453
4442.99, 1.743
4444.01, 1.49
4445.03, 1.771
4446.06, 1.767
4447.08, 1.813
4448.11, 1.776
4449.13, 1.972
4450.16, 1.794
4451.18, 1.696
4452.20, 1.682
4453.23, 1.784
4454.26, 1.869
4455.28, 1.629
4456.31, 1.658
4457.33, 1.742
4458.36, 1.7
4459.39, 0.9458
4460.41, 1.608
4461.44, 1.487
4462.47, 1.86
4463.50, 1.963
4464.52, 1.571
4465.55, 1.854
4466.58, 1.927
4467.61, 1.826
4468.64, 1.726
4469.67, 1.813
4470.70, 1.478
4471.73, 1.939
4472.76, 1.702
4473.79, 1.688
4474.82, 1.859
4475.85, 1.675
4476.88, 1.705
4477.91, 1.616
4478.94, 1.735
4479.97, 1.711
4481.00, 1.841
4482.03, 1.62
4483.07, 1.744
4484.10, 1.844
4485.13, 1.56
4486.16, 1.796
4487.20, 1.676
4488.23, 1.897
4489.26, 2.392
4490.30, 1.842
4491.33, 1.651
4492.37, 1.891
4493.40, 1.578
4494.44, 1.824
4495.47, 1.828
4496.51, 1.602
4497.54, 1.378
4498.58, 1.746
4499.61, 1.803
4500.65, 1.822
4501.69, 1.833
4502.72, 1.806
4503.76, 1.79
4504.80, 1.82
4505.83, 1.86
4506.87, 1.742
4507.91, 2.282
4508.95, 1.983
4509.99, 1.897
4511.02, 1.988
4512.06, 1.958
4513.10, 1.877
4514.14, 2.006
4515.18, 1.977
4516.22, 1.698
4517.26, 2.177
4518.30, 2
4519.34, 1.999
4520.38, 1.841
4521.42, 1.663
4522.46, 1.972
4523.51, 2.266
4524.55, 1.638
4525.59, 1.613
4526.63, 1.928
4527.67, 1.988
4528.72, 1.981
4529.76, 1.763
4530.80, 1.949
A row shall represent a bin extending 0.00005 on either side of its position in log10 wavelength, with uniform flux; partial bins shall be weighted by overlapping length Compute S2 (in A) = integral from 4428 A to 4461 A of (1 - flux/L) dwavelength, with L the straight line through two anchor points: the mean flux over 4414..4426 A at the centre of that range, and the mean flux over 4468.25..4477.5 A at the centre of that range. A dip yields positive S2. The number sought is 2.7 A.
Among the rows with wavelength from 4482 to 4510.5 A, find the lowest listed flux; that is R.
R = 1.378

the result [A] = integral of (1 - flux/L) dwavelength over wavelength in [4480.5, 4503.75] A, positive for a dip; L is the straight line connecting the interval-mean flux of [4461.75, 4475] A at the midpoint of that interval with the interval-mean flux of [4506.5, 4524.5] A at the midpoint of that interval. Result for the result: 1.2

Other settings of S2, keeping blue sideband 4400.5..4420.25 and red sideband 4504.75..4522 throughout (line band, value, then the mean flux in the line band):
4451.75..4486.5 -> 3.4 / 1.71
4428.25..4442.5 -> 2.2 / 1.58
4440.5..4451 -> 0.8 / 1.73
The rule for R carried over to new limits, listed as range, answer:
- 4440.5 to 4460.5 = 0.9458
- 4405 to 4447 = 1.266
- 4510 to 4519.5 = 1.698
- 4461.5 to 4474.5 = 1.478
